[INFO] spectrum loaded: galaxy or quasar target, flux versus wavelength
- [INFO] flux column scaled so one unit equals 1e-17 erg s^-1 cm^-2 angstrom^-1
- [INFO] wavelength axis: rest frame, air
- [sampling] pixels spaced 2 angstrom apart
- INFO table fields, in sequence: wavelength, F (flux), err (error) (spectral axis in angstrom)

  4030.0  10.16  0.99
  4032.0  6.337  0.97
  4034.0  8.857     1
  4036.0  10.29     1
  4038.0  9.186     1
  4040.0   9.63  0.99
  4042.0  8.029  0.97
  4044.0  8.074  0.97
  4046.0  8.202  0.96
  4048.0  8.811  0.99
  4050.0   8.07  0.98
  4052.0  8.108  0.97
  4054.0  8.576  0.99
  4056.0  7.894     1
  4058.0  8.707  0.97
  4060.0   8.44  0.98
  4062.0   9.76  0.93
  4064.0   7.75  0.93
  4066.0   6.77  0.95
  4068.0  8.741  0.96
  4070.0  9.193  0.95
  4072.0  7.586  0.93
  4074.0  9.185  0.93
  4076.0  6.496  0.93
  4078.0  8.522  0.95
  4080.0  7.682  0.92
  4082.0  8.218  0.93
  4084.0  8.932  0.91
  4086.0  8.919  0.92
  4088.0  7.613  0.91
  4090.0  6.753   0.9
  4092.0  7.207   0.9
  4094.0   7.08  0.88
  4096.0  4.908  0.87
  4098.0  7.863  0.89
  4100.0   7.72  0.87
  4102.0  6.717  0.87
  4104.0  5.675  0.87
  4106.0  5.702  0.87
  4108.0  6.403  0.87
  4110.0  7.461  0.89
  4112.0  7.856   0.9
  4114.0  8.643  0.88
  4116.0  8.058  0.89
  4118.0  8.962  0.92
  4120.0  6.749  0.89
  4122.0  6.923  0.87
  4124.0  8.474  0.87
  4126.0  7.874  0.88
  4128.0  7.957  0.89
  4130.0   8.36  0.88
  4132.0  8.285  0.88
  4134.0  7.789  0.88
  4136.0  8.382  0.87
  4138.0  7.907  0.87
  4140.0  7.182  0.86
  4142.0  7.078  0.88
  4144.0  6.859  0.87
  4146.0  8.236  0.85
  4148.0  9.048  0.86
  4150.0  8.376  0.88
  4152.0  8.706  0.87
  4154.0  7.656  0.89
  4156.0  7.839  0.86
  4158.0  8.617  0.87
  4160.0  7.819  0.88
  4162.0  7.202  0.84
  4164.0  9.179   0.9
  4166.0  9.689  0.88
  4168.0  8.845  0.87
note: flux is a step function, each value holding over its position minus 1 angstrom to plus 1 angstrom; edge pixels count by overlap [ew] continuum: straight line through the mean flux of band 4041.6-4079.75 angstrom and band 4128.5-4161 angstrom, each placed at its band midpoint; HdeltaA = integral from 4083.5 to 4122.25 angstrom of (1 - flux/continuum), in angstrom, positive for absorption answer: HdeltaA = 4.0 angstrom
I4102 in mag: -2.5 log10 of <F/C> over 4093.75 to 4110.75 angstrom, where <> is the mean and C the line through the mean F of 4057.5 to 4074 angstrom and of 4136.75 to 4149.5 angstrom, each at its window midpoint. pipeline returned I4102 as 0.23 mag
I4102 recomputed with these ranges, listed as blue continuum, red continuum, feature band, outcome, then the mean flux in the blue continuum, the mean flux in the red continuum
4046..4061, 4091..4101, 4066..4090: -0.08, 8.36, 6.96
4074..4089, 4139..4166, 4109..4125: 0.03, 8.13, 8.05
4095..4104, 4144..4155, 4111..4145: -0.04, 6.68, 8.26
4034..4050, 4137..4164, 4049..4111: 0.11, 8.84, 7.93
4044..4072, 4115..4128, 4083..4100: 0.09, 8.35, 7.85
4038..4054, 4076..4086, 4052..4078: 0.01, 8.48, 8.21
